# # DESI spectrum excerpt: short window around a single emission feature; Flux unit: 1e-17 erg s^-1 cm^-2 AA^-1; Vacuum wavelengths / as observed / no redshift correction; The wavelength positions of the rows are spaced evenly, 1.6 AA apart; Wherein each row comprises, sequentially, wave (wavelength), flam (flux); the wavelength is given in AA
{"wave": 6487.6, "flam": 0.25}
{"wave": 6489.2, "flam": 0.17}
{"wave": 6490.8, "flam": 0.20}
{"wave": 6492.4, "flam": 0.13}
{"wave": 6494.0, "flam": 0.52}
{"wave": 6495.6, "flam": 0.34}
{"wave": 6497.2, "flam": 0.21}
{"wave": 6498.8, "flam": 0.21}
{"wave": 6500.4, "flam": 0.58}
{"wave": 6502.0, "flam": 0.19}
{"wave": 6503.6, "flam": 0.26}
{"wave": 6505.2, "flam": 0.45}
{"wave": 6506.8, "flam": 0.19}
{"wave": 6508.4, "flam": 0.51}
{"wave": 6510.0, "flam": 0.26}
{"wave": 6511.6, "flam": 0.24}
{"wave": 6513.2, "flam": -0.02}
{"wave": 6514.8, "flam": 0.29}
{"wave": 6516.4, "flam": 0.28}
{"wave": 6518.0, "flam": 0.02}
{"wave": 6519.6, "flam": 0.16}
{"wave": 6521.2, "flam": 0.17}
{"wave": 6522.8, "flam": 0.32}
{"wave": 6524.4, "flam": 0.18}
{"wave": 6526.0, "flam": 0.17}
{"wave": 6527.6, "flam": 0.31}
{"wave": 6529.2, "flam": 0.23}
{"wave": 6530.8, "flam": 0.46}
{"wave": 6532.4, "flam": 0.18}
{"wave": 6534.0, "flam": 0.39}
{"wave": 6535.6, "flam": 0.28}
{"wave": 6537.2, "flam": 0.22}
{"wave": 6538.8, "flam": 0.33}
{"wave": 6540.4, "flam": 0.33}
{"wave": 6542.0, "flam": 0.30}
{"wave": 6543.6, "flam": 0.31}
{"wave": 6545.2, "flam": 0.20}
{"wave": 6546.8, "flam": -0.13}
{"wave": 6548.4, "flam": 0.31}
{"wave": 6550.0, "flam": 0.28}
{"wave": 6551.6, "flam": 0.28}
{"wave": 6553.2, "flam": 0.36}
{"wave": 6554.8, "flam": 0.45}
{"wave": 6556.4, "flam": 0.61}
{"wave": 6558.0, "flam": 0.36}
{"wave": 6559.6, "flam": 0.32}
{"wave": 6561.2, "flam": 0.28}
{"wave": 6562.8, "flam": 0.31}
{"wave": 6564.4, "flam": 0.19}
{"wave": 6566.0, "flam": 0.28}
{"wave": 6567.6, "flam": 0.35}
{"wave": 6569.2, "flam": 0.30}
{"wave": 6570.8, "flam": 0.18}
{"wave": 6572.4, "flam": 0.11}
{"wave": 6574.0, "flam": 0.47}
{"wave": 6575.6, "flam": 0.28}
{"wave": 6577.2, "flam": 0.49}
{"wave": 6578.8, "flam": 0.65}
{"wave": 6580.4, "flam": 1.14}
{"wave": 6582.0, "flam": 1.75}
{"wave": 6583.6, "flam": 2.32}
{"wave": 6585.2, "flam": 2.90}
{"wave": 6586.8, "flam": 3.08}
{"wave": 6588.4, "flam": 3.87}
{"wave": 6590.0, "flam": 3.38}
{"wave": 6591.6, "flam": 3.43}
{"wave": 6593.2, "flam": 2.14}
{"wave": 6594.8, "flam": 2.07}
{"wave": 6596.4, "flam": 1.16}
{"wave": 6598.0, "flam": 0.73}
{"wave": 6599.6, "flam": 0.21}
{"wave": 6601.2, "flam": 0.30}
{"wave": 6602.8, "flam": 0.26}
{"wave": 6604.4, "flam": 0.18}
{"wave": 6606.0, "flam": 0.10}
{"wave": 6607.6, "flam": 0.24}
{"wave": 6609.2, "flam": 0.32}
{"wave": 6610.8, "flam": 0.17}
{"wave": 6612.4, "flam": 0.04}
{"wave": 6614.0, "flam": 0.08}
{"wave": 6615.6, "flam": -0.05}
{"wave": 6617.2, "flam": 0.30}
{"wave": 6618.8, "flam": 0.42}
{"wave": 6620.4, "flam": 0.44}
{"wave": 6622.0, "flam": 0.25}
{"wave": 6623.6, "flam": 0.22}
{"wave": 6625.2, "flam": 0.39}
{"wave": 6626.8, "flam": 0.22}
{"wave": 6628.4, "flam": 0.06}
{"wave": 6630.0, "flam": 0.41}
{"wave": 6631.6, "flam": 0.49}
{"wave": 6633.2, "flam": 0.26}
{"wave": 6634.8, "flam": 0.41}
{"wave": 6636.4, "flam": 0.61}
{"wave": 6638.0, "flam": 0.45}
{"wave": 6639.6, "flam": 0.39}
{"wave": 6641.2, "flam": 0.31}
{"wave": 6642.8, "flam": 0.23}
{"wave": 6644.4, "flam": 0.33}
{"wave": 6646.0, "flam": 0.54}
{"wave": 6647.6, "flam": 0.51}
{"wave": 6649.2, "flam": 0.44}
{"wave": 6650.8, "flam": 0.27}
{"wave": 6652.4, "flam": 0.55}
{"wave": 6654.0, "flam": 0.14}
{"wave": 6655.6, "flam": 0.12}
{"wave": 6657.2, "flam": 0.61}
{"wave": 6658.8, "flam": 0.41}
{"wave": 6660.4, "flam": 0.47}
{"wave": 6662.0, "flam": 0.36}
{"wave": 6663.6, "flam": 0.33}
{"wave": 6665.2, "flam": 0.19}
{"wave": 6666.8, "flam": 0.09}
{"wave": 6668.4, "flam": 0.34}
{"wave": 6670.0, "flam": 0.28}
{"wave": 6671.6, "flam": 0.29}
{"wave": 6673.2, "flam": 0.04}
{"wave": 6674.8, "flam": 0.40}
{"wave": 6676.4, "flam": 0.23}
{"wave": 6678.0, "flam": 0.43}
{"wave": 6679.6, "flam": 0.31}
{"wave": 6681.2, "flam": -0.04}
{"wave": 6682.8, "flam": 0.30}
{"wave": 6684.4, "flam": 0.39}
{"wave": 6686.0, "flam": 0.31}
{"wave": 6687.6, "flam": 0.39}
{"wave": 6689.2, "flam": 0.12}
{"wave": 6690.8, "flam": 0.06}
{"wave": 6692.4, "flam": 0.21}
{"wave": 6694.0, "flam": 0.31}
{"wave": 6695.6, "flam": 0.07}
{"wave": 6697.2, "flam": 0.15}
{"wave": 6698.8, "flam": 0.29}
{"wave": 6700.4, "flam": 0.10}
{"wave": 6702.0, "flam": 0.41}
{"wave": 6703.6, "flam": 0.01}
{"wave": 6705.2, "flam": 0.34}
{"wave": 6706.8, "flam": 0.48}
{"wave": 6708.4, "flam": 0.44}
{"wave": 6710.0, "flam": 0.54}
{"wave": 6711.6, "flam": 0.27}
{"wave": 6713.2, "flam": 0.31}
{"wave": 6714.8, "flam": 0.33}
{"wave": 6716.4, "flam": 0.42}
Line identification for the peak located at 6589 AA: [O II]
